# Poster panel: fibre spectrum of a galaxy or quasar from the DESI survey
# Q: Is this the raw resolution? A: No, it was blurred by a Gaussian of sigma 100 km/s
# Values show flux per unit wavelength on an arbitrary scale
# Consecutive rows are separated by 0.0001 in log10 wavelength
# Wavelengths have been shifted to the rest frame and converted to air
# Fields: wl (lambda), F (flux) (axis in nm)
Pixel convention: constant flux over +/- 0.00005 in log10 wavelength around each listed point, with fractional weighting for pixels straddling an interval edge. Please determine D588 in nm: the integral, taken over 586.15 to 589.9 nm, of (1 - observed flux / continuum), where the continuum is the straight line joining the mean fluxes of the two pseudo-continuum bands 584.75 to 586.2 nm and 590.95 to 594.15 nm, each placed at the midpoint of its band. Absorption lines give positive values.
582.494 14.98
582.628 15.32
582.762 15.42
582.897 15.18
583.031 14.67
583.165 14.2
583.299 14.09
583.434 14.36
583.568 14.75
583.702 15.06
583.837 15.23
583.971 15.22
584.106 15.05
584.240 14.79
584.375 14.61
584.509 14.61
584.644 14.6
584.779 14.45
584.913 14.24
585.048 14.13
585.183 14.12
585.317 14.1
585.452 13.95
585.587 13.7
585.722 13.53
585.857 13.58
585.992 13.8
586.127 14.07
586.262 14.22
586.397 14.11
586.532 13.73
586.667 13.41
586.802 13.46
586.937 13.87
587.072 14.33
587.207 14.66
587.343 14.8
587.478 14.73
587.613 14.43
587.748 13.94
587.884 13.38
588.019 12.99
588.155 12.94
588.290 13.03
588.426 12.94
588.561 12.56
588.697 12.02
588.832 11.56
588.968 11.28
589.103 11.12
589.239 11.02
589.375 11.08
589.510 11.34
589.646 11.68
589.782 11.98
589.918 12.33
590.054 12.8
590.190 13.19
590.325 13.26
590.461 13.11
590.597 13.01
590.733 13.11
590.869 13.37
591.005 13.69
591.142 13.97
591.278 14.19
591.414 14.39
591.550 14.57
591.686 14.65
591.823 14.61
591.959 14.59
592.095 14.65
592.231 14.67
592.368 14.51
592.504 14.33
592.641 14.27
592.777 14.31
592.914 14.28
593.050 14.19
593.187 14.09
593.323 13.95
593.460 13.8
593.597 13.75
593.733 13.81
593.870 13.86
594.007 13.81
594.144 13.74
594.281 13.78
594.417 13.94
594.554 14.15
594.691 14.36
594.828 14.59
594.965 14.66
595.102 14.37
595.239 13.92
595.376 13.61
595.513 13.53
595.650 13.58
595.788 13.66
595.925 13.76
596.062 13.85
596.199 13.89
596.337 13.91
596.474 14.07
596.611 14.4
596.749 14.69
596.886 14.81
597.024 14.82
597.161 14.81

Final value 0.28 nm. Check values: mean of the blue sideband 14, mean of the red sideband 14.2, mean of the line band 13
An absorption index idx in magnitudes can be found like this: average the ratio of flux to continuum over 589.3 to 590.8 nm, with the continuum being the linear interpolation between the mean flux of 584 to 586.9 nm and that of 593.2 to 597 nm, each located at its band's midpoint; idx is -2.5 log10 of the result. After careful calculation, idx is 0.13 mag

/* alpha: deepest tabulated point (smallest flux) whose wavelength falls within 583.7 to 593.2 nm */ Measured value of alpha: 11.02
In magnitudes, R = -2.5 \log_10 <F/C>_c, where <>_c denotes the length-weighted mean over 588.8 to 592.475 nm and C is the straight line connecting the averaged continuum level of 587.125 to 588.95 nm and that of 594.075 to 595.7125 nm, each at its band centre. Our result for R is 0.038 mag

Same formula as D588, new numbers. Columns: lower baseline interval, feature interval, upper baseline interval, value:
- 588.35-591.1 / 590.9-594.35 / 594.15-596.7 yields -0.26 nm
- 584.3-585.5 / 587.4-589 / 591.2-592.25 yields 0.15 nm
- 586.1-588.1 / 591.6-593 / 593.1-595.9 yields -0.05 nm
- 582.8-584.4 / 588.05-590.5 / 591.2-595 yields 0.38 nm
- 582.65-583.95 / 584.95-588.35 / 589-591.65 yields -0.01 nm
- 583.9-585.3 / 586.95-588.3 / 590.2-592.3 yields 0.03 nm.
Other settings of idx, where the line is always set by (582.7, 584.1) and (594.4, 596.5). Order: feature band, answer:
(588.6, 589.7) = 0.25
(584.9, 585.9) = 0.06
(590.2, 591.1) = 0.08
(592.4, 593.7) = 0.00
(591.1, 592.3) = -0.02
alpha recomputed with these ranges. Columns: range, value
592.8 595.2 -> 13.74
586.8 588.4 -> 12.94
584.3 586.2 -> 13.53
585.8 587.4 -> 13.41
